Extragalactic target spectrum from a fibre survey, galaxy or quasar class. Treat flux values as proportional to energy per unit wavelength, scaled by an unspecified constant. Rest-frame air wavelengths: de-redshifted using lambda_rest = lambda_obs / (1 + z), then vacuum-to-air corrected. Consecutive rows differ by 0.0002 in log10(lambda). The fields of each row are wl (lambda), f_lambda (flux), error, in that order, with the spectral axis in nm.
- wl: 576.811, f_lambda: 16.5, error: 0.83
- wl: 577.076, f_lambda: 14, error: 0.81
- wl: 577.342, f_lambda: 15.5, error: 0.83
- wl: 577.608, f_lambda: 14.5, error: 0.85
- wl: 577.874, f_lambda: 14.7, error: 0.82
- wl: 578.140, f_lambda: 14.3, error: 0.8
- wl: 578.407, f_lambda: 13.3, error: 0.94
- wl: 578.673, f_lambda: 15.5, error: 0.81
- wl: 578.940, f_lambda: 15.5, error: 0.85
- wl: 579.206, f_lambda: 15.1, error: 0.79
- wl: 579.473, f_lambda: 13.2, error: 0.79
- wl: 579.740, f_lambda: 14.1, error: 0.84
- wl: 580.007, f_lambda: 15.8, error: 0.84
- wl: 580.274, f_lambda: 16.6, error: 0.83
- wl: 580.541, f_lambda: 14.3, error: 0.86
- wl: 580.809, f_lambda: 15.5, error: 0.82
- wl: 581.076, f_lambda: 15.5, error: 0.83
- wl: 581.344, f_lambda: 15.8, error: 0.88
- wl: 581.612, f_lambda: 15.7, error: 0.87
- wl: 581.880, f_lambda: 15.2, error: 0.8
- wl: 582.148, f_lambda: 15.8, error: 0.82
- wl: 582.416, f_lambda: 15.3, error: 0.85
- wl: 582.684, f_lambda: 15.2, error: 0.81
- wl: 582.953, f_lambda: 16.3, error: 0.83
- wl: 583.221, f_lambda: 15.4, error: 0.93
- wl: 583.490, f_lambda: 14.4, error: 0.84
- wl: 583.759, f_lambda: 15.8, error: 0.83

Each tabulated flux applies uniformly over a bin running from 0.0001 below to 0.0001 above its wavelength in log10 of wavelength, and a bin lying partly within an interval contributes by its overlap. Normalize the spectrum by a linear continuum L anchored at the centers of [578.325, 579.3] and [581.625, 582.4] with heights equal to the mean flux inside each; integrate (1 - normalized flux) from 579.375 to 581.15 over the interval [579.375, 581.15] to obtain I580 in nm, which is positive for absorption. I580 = 0.02 nm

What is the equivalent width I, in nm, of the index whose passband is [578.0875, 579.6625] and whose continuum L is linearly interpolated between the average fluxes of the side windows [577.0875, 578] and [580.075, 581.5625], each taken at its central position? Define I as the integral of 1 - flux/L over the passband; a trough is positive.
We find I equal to 0.06 nm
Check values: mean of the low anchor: 14.8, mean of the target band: 14.5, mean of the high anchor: 15.6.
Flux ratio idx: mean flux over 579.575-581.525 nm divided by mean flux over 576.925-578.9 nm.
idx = 1.05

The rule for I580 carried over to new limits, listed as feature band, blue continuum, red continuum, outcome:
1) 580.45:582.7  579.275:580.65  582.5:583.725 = -0.04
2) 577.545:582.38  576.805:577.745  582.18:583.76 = 0.04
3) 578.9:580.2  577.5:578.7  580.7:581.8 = 0.01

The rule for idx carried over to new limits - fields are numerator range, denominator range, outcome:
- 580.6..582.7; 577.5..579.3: 1.05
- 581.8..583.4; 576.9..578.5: 1.07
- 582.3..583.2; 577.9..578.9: 1.07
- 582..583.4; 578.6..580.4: 1.03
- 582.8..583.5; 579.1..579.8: 1.10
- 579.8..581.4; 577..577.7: 1.05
